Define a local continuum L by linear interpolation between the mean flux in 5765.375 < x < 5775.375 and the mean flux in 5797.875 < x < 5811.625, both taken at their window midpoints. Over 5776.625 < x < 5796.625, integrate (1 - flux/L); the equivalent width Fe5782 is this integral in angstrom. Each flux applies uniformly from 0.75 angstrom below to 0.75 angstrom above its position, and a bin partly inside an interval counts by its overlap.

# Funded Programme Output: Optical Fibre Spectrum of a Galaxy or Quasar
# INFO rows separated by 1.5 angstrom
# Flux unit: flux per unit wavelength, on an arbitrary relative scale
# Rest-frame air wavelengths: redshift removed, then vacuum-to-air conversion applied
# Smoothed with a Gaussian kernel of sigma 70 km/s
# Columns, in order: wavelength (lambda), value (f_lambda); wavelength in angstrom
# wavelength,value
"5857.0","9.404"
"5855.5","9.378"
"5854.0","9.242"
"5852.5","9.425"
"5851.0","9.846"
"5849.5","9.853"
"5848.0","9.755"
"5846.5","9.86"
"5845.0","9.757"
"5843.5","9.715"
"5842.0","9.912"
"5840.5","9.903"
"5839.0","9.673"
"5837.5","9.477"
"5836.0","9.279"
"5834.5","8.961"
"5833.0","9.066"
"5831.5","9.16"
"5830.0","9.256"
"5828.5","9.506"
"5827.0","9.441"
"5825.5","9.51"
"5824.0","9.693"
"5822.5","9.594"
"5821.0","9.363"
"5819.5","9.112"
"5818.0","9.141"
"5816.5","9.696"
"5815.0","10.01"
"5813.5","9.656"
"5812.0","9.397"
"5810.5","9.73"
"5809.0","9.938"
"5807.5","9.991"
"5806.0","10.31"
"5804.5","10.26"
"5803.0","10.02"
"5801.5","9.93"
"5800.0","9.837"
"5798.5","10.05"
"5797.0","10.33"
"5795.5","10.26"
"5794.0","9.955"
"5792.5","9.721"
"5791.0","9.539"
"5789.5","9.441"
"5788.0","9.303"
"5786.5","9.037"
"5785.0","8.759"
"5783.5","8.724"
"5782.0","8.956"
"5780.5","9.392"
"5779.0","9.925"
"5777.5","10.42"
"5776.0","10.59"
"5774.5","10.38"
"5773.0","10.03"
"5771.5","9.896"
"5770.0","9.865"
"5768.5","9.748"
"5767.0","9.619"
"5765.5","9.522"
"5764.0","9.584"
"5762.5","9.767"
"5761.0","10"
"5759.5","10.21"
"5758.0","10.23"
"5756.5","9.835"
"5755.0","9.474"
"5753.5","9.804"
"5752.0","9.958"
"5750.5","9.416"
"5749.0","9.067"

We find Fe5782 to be 0.9 angstrom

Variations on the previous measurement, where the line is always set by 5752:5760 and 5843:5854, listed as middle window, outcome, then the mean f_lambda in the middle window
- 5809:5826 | 0.39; 9.55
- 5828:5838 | 0.53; 9.23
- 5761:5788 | 0.57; 9.66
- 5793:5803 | -0.24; 10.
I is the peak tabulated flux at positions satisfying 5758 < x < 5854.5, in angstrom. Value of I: 10.59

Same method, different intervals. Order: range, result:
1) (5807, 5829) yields 10.01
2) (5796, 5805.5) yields 10.33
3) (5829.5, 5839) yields 9.673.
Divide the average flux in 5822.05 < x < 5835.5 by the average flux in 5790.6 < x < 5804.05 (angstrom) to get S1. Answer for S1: 0.9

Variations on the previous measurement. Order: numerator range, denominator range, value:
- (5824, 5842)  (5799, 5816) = 0.95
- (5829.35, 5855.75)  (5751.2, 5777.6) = 0.96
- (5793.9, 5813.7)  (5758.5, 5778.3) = 1.00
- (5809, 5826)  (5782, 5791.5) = 1.05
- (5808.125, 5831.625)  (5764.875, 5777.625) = 0.95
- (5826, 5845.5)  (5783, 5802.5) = 0.98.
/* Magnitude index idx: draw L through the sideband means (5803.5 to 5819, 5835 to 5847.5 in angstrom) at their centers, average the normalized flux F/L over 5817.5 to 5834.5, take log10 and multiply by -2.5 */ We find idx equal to 0.05 mag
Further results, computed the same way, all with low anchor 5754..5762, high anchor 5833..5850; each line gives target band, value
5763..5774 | 0.01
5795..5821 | -0.01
